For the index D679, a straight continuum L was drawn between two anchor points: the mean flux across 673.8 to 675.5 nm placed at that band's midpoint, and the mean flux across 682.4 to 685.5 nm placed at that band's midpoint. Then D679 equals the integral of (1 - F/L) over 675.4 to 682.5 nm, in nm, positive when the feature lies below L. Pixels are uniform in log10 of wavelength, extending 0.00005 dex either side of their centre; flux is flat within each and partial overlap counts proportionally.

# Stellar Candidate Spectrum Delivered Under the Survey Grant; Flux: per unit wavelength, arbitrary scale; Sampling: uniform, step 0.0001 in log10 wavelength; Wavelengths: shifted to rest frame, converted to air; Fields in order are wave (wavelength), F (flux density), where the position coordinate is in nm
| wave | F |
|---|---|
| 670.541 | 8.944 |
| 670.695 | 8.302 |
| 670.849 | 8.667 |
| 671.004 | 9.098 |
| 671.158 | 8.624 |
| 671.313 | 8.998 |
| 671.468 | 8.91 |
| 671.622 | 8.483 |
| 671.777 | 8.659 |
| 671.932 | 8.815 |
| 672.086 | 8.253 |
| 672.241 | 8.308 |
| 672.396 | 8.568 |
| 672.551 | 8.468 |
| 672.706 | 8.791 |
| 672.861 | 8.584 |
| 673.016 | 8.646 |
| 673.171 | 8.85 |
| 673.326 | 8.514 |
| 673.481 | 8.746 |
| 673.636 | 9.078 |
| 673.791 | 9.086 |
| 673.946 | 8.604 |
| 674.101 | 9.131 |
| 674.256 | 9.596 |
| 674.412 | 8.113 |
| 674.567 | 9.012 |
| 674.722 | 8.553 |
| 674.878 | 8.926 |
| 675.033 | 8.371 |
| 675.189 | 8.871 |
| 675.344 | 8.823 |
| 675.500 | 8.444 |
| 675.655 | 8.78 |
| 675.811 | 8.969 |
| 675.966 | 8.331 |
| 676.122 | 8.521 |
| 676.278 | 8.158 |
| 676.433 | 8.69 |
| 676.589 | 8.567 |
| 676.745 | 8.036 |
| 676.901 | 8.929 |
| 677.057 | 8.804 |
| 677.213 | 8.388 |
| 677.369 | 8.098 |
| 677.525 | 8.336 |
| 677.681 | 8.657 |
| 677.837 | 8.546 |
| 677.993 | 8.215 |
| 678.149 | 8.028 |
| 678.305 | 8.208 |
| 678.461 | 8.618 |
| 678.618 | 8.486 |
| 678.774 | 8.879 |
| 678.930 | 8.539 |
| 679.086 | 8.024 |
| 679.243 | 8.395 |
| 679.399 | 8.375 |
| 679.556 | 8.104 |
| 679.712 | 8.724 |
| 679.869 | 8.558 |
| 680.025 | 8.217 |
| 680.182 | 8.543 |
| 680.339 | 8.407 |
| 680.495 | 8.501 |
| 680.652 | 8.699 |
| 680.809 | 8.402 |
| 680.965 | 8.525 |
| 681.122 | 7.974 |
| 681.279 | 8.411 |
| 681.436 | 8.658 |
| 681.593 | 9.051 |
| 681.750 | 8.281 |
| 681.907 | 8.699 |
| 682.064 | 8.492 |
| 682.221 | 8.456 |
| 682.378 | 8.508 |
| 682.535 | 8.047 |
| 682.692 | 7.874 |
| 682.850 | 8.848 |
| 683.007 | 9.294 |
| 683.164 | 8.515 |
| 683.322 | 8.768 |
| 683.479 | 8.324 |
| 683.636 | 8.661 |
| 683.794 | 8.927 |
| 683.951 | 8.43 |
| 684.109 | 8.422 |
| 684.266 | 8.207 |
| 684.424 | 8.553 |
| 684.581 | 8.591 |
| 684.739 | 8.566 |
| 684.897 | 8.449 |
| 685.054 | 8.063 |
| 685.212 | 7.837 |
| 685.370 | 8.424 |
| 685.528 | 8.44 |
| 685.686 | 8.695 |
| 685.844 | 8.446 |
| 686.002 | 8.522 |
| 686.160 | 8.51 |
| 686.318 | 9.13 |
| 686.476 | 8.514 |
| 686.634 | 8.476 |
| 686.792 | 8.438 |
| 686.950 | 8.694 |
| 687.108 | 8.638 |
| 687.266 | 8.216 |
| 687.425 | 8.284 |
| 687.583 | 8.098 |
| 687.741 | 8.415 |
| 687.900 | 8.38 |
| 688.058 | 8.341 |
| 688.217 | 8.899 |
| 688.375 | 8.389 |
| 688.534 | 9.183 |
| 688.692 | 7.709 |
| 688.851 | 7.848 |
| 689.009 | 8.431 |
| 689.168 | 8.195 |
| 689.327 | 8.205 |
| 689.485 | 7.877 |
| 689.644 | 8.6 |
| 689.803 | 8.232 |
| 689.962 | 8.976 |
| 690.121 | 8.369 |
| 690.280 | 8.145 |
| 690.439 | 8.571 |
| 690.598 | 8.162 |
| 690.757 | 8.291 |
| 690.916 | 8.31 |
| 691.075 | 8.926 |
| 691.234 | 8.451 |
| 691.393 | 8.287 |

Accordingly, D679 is 0.140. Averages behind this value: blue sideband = 8.79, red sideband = 8.46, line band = 8.47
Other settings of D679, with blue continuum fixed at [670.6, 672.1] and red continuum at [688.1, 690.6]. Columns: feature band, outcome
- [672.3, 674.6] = -0.03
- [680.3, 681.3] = 0.01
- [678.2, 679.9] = 0.02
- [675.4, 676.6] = 0.01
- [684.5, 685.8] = 0.01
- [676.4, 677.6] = 0.02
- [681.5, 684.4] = -0.02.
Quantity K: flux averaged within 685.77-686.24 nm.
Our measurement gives 8.49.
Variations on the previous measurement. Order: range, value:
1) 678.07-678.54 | 8.28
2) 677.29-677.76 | 8.36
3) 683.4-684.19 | 8.56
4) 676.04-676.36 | 8.35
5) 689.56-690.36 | 8.45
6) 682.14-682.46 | 8.49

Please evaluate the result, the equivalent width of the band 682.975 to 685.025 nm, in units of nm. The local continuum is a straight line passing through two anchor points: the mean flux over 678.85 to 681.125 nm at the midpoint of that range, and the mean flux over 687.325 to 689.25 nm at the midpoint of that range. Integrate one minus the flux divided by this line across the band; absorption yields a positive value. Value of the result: -0.045 nm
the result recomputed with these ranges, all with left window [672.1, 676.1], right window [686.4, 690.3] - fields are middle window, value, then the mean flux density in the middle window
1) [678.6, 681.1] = 0.039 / 8.45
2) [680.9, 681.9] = 0.006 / 8.49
